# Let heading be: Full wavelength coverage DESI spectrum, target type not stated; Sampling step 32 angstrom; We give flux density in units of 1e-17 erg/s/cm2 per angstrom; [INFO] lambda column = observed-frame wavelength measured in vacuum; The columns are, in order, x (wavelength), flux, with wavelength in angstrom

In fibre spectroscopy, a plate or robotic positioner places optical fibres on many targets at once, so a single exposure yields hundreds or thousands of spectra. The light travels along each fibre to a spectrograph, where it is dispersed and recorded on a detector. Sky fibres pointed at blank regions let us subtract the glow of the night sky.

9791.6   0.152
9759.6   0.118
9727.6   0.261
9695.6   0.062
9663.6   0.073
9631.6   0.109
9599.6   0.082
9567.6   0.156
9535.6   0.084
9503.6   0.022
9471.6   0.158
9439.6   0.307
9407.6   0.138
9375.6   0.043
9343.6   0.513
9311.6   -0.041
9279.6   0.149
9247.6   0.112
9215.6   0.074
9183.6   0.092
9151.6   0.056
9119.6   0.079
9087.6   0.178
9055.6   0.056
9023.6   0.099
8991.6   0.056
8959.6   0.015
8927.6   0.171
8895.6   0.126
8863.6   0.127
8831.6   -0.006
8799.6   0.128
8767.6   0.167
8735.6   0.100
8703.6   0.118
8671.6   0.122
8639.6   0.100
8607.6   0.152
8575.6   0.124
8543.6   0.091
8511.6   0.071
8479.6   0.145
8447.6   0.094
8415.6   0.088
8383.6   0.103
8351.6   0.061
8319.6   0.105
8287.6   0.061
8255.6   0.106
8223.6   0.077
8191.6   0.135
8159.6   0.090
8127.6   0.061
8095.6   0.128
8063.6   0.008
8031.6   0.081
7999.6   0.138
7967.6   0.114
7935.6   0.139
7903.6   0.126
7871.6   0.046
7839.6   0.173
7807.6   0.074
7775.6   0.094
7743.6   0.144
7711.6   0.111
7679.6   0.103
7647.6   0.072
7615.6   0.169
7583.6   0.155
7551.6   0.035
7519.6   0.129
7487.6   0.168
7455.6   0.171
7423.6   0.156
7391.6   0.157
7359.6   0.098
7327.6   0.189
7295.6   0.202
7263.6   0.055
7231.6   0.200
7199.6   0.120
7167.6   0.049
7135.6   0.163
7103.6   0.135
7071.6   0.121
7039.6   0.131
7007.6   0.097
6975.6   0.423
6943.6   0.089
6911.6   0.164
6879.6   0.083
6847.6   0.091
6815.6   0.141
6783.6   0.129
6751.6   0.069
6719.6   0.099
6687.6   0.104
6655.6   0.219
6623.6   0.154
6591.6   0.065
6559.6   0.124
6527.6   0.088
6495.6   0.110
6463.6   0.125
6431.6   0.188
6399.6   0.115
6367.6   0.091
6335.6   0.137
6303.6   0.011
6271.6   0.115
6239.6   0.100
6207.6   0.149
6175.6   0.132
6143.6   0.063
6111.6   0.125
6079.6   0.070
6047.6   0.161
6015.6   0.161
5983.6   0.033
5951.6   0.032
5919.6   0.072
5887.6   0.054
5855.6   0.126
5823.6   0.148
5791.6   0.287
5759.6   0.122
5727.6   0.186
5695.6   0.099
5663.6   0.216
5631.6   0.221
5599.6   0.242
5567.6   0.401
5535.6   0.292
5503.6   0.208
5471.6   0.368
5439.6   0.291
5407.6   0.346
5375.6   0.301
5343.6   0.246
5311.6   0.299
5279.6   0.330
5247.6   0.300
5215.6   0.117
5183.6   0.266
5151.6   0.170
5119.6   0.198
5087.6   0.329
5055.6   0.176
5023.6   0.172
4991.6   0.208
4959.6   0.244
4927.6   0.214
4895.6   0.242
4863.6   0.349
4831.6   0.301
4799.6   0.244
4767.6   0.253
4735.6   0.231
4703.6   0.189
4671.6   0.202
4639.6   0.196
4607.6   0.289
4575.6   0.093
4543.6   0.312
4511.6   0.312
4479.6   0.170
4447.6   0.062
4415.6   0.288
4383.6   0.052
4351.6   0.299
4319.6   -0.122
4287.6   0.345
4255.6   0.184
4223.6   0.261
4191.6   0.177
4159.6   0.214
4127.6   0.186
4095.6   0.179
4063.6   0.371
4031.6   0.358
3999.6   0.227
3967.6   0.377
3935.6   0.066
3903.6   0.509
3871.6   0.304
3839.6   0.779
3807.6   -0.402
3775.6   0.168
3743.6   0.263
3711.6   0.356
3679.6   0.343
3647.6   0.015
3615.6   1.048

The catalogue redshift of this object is 0.868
